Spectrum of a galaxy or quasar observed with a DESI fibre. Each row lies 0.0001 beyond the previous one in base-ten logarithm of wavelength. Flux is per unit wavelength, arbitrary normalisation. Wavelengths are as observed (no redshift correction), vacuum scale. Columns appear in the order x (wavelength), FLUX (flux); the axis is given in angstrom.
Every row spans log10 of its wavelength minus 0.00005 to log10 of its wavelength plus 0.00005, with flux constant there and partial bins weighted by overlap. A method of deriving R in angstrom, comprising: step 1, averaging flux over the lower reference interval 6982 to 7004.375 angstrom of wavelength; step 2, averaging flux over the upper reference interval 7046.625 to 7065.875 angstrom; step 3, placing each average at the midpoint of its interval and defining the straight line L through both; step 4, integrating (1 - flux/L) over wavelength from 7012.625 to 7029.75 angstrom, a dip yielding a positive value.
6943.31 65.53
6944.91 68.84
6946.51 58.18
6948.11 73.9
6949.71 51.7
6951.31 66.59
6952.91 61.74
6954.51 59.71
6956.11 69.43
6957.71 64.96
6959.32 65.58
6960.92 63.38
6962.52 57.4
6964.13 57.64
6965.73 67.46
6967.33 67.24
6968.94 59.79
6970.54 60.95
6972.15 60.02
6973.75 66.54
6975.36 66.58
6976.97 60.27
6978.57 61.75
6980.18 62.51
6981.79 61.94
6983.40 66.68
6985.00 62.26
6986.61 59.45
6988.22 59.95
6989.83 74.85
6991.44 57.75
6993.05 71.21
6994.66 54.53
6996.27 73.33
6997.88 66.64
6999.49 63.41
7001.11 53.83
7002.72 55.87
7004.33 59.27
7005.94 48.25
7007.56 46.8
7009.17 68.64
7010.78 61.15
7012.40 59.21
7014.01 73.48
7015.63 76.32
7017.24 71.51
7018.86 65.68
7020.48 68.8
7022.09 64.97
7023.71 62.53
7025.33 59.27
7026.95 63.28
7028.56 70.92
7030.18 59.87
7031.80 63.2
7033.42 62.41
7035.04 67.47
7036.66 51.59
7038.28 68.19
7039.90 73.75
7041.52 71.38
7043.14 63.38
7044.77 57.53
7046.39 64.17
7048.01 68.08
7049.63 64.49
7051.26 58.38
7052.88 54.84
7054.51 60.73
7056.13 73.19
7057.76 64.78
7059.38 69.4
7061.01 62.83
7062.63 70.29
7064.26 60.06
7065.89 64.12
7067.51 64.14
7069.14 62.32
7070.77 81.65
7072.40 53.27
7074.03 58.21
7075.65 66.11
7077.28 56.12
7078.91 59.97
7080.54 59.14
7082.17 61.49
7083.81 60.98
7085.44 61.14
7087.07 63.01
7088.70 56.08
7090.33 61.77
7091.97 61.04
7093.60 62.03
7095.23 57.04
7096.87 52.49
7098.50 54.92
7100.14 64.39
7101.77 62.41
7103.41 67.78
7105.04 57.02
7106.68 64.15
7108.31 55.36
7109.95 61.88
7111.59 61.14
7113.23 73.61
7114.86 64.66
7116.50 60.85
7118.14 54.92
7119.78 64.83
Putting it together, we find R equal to -1.0 angstrom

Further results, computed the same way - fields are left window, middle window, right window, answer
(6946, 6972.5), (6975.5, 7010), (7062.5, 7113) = 0.51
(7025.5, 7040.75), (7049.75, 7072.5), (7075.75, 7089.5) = -1.01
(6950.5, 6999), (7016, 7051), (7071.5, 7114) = -1.61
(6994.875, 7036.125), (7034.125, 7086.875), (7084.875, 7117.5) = -1.19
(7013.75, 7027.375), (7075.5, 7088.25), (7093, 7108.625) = 0.21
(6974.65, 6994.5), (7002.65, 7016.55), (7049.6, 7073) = 0.52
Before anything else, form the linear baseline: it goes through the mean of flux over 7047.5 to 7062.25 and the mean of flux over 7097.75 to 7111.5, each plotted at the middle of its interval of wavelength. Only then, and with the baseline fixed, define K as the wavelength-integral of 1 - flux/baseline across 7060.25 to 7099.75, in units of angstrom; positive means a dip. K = 0.83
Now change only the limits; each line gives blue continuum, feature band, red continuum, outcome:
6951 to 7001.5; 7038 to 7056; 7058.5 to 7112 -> -0.60 angstrom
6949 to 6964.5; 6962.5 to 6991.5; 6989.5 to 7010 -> -0.73 angstrom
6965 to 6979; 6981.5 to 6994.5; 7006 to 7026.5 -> -0.03 angstrom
